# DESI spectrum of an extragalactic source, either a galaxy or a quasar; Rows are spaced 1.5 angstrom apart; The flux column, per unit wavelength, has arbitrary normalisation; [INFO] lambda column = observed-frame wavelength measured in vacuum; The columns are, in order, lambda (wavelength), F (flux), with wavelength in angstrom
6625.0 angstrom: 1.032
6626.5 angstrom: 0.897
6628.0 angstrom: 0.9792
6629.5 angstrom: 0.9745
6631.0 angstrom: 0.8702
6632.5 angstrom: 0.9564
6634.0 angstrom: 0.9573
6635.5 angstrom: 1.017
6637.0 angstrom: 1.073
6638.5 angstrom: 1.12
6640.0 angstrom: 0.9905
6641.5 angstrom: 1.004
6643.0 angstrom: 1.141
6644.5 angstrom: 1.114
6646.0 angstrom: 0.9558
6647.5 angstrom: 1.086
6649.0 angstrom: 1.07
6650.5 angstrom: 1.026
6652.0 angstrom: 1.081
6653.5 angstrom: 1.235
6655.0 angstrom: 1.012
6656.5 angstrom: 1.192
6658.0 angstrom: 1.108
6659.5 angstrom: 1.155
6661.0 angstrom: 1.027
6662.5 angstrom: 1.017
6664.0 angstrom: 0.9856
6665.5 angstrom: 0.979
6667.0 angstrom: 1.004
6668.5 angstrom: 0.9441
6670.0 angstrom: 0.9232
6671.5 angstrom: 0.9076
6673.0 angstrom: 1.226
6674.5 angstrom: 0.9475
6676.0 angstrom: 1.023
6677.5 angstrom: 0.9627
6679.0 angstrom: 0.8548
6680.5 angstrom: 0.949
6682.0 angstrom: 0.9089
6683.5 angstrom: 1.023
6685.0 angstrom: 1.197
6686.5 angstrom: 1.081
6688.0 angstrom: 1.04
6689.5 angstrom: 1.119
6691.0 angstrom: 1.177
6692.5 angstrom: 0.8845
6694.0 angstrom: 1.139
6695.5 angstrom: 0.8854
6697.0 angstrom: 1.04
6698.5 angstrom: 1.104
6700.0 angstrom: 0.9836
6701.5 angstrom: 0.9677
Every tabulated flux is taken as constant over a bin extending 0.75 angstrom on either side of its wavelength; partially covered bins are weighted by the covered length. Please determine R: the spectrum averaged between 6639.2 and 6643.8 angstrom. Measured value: 1.05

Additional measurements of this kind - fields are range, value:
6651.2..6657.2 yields 1.13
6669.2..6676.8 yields 1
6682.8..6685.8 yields 1.11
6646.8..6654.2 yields 1.1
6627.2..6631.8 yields 0.941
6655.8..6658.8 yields 1.15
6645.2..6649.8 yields 1.04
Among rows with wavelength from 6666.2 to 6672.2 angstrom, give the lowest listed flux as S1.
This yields 0.9076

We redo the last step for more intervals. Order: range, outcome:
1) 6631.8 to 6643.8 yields 0.9564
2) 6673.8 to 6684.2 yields 0.8548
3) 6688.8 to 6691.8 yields 1.119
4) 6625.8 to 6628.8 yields 0.897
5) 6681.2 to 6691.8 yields 0.9089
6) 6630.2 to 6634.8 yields 0.8702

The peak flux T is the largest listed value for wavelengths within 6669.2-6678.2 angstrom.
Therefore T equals 1.226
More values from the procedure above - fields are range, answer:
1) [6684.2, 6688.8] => 1.197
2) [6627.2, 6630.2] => 0.9792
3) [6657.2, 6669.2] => 1.155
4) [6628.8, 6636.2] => 1.017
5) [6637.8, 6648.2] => 1.141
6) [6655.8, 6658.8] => 1.192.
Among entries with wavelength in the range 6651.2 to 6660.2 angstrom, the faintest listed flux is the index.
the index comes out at 1.012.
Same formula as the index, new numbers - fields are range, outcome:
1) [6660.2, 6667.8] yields 0.979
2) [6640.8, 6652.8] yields 0.9558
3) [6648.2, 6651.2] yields 1.026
